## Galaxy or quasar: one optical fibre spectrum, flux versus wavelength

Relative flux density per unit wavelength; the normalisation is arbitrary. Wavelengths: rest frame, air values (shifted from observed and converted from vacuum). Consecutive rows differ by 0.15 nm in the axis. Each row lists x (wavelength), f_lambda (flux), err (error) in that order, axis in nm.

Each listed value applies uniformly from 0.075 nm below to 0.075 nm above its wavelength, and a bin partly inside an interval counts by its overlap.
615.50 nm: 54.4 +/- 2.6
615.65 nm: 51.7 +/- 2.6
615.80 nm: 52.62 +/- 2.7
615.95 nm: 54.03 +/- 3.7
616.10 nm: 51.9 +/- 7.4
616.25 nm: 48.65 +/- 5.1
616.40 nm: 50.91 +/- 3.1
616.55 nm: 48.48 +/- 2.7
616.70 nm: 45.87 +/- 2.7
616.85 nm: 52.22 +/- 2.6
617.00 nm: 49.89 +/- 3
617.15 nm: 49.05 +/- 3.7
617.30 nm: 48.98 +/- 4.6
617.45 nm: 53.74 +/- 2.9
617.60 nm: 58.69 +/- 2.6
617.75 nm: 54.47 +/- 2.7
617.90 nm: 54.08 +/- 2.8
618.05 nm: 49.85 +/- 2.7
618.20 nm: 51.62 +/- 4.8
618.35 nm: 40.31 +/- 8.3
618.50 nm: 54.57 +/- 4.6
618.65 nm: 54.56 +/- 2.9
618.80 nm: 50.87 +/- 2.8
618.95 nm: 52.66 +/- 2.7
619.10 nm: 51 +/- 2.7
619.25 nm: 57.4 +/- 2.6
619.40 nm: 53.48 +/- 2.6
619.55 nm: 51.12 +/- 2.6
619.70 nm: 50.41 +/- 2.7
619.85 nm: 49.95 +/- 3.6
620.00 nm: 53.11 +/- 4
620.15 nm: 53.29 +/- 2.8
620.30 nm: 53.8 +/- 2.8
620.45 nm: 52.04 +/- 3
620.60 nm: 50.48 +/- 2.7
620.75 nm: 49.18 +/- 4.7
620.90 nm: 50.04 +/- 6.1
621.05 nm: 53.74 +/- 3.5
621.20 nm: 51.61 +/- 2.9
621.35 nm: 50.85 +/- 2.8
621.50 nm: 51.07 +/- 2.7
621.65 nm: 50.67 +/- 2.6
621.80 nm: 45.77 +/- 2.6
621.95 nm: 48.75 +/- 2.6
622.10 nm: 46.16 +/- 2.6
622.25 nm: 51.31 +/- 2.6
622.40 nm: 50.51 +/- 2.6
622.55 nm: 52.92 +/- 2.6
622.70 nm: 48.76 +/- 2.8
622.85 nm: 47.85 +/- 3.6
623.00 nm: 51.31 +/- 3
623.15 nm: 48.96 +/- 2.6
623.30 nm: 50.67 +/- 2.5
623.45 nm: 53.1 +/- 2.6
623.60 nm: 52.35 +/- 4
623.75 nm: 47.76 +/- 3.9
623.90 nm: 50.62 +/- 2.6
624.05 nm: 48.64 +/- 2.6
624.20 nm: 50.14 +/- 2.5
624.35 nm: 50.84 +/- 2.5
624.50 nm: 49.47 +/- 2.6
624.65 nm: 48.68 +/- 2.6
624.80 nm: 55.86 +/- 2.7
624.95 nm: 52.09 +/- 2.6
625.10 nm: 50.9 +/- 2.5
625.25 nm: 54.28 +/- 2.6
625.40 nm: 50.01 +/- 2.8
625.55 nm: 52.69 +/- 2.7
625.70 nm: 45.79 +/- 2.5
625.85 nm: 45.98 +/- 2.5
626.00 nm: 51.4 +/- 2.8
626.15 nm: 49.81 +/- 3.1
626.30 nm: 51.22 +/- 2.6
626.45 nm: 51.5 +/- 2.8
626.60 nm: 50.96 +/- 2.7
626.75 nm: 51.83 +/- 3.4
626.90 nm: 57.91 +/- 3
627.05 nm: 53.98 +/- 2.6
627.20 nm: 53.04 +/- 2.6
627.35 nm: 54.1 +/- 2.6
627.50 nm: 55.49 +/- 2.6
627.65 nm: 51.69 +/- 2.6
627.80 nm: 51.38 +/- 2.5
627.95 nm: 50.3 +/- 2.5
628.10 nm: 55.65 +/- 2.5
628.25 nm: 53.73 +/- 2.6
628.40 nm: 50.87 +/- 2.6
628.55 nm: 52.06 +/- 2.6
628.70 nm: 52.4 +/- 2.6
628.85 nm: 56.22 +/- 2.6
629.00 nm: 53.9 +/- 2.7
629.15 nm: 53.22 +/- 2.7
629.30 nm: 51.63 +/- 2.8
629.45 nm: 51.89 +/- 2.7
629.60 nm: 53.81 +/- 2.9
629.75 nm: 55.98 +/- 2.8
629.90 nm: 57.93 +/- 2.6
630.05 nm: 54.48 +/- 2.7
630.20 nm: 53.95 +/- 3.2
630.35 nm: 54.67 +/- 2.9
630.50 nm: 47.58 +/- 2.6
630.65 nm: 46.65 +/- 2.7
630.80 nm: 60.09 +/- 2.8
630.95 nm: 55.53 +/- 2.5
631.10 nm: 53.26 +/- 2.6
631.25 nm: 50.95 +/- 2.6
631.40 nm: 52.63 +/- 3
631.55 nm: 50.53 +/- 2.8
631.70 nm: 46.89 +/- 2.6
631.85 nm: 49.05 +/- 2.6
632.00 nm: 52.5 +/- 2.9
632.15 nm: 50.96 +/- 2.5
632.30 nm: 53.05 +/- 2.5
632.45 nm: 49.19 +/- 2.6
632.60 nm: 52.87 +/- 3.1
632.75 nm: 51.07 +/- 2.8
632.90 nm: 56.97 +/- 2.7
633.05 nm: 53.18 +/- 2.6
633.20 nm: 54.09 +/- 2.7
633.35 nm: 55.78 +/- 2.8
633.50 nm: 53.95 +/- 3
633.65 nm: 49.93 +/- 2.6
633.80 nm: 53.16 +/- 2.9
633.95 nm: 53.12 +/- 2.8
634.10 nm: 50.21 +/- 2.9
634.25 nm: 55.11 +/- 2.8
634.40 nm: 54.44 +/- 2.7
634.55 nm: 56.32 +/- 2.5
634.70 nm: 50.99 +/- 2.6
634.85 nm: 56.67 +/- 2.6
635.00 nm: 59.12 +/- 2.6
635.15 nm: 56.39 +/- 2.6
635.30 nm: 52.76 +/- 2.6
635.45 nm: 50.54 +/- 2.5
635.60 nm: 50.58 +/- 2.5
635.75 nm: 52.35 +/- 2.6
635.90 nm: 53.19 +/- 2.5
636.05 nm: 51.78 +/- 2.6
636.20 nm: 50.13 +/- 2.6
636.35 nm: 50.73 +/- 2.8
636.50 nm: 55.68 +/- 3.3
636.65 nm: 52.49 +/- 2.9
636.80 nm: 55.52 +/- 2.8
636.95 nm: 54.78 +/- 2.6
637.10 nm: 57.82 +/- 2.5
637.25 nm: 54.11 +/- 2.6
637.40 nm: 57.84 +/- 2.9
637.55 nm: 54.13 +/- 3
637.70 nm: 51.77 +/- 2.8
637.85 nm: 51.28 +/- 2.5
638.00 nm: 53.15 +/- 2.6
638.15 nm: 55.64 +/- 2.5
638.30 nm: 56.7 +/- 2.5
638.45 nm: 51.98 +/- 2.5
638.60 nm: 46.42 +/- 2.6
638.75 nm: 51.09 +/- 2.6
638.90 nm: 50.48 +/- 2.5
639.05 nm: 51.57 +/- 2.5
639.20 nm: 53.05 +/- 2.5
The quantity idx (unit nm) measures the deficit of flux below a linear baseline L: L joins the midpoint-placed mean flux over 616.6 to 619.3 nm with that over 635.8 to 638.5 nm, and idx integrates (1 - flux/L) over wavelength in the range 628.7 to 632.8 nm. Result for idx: 0.03 nm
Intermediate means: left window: 51.6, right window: 53.8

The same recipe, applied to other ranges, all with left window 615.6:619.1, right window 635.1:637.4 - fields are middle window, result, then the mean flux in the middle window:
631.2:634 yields 0.05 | 52.1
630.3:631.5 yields 0.00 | 52.6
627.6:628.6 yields 0.00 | 52.3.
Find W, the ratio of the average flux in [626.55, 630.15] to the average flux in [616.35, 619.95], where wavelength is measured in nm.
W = 1.0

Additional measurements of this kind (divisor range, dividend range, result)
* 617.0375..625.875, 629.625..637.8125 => 1.04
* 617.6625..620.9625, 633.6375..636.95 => 1.03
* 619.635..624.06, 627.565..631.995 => 1.04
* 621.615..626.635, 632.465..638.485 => 1.07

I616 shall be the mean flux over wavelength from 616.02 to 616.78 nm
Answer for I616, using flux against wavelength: 49.2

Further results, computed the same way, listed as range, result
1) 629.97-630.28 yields 54.3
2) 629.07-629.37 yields 52.5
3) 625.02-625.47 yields 51.8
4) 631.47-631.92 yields 48.9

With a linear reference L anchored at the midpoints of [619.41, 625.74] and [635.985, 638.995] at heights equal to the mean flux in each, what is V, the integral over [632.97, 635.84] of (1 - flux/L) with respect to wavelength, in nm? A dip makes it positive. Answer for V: -0.05 nm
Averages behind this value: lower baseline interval 50.7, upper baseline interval 53.2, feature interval 53.6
